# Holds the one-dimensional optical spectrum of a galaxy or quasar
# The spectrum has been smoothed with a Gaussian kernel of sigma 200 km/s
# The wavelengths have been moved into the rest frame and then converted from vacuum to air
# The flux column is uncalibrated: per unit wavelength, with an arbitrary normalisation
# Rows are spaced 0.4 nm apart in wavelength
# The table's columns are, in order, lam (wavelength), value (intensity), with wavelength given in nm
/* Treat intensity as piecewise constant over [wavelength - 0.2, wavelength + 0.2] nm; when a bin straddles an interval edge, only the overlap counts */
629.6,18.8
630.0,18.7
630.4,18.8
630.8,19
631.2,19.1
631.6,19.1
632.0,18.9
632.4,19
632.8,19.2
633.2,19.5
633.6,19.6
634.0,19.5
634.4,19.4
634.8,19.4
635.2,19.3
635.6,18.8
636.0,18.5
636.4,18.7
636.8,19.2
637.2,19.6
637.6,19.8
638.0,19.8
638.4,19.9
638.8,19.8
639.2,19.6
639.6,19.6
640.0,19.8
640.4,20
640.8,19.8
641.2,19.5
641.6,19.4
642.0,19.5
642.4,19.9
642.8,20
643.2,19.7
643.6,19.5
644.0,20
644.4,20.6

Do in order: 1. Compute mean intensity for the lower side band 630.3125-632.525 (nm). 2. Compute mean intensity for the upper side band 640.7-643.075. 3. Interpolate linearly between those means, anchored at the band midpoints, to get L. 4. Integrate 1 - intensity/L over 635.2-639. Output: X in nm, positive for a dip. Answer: 0.00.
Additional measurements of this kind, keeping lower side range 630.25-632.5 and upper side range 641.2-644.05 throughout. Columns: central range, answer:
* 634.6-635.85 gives 0.01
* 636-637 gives 0.02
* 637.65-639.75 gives -0.03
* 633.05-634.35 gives -0.03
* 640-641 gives -0.02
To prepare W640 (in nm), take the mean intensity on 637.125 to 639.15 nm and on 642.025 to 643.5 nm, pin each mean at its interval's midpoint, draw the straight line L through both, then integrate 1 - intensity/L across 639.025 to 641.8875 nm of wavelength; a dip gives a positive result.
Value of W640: 0.02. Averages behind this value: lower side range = 19.8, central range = 19.7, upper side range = 19.8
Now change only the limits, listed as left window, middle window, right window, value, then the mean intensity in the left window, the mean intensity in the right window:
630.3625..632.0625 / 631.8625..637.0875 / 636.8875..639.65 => 0.04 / 19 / 19.7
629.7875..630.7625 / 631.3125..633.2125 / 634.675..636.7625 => -0.03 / 18.8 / 18.9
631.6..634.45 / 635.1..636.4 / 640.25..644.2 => 0.04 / 19.3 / 19.7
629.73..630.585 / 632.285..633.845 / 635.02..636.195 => -0.04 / 18.8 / 18.9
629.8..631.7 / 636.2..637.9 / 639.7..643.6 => 0.00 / 18.9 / 19.7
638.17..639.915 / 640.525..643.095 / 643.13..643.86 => 0.00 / 19.7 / 19.6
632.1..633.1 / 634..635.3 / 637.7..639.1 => 0.00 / 19.1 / 19.8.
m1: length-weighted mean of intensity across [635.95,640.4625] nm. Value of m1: 19.5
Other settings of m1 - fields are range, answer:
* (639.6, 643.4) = 19.7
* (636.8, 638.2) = 19.7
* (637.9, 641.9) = 19.7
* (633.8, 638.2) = 19.3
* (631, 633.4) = 19.1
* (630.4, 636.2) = 19.2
